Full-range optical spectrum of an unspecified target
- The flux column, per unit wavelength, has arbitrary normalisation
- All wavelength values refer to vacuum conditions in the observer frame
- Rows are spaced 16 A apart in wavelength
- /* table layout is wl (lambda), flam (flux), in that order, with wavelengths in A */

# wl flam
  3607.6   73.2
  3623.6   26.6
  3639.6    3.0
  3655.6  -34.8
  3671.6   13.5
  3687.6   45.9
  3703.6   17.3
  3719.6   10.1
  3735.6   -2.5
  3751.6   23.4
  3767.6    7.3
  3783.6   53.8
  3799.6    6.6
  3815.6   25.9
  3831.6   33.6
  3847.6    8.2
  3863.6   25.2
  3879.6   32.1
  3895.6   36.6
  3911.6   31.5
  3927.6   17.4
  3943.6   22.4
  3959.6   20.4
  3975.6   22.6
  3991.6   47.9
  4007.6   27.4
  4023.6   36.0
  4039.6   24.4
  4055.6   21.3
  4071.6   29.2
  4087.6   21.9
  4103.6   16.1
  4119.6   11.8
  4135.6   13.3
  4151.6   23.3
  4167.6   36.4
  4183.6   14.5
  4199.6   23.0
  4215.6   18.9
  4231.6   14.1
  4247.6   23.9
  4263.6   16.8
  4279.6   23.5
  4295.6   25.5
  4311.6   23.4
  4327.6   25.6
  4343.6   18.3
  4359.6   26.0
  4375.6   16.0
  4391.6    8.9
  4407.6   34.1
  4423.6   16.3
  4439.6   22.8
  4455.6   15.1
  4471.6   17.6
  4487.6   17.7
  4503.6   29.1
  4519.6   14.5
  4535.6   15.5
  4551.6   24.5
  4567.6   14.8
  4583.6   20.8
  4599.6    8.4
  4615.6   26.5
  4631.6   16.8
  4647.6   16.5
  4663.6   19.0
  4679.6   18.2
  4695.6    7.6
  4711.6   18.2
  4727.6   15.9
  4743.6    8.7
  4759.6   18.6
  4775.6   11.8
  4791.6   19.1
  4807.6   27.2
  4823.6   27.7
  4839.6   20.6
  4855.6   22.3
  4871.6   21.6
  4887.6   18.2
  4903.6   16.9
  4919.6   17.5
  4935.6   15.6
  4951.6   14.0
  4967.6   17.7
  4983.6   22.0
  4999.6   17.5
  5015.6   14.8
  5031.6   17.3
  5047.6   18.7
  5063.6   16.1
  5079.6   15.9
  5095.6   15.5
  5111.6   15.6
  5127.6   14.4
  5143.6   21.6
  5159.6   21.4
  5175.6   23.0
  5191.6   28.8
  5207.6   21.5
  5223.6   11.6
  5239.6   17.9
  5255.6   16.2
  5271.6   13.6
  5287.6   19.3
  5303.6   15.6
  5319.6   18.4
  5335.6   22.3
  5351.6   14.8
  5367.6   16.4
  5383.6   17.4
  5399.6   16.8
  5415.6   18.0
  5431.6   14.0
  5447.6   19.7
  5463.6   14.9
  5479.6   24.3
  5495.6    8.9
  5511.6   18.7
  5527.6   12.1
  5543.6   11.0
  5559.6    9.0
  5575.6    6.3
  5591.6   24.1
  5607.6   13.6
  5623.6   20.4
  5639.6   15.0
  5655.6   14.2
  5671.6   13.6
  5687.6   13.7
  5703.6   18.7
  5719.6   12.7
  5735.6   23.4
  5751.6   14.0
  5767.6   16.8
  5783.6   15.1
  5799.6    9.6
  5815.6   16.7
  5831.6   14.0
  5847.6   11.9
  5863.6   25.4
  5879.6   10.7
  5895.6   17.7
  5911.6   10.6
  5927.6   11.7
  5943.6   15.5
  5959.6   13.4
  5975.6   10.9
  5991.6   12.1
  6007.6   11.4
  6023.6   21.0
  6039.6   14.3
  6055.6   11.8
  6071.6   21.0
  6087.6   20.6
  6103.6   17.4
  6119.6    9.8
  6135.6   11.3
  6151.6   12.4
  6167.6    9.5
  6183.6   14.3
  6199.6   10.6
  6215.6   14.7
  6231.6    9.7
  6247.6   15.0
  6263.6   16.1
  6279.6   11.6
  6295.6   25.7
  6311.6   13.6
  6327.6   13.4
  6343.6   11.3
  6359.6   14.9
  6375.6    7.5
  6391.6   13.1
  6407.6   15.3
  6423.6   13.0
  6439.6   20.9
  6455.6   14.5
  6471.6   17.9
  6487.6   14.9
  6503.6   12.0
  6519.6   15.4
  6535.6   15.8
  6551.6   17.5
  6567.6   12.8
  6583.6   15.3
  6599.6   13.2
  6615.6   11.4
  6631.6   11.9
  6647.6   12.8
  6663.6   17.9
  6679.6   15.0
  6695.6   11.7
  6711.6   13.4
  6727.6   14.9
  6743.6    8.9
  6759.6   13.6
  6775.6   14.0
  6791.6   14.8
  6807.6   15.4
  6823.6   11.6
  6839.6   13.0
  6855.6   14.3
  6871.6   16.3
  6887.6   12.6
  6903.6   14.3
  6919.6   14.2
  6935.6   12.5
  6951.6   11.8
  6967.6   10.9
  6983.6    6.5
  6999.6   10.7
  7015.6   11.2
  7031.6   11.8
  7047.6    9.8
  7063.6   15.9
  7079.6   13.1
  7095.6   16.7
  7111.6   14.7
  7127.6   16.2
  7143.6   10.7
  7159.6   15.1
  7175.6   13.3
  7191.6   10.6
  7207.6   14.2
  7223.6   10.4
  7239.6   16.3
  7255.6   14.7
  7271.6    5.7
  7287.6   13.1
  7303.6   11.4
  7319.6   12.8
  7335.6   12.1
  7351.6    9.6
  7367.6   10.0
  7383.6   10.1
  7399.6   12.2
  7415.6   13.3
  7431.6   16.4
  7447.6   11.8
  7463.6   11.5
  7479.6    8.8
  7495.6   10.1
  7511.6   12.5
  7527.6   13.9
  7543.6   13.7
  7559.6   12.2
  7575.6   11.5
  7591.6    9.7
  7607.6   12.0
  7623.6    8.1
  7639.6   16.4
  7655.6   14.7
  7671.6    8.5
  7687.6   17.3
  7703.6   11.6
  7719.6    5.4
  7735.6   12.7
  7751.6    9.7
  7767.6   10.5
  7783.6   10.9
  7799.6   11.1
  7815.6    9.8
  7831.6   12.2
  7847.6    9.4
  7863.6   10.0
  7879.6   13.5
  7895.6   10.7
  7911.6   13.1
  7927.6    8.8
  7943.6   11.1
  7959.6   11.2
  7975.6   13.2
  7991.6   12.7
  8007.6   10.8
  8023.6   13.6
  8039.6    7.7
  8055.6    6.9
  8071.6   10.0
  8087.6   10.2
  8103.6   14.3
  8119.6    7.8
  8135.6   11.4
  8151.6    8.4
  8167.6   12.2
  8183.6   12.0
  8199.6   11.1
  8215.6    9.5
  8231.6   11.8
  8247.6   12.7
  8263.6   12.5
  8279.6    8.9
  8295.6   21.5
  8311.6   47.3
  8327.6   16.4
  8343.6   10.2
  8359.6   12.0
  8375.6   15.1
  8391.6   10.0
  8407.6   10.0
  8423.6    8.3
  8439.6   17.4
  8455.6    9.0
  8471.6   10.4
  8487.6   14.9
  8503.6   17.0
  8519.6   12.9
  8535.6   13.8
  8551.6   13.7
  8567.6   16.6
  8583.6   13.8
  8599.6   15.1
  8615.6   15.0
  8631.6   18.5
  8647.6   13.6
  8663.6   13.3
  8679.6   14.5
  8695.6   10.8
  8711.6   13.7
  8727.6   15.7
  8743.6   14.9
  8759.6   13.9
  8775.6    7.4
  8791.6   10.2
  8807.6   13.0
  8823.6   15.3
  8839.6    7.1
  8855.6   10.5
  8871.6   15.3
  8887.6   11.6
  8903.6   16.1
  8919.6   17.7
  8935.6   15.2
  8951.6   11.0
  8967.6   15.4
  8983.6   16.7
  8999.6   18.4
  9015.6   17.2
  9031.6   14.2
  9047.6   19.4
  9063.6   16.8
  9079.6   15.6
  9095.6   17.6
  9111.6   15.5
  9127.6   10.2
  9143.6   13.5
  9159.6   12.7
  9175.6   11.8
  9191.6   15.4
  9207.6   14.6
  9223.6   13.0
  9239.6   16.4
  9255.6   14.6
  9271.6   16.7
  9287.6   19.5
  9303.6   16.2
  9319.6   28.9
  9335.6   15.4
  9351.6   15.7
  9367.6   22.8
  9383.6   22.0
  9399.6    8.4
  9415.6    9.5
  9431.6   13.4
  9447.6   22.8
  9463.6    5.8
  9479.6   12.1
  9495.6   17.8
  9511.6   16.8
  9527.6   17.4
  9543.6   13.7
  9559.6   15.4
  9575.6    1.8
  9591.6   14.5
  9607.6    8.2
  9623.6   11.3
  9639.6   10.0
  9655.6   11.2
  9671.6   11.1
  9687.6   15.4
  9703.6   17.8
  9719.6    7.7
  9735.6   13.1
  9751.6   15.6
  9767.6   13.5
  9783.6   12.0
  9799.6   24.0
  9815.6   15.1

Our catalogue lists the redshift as 1.229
